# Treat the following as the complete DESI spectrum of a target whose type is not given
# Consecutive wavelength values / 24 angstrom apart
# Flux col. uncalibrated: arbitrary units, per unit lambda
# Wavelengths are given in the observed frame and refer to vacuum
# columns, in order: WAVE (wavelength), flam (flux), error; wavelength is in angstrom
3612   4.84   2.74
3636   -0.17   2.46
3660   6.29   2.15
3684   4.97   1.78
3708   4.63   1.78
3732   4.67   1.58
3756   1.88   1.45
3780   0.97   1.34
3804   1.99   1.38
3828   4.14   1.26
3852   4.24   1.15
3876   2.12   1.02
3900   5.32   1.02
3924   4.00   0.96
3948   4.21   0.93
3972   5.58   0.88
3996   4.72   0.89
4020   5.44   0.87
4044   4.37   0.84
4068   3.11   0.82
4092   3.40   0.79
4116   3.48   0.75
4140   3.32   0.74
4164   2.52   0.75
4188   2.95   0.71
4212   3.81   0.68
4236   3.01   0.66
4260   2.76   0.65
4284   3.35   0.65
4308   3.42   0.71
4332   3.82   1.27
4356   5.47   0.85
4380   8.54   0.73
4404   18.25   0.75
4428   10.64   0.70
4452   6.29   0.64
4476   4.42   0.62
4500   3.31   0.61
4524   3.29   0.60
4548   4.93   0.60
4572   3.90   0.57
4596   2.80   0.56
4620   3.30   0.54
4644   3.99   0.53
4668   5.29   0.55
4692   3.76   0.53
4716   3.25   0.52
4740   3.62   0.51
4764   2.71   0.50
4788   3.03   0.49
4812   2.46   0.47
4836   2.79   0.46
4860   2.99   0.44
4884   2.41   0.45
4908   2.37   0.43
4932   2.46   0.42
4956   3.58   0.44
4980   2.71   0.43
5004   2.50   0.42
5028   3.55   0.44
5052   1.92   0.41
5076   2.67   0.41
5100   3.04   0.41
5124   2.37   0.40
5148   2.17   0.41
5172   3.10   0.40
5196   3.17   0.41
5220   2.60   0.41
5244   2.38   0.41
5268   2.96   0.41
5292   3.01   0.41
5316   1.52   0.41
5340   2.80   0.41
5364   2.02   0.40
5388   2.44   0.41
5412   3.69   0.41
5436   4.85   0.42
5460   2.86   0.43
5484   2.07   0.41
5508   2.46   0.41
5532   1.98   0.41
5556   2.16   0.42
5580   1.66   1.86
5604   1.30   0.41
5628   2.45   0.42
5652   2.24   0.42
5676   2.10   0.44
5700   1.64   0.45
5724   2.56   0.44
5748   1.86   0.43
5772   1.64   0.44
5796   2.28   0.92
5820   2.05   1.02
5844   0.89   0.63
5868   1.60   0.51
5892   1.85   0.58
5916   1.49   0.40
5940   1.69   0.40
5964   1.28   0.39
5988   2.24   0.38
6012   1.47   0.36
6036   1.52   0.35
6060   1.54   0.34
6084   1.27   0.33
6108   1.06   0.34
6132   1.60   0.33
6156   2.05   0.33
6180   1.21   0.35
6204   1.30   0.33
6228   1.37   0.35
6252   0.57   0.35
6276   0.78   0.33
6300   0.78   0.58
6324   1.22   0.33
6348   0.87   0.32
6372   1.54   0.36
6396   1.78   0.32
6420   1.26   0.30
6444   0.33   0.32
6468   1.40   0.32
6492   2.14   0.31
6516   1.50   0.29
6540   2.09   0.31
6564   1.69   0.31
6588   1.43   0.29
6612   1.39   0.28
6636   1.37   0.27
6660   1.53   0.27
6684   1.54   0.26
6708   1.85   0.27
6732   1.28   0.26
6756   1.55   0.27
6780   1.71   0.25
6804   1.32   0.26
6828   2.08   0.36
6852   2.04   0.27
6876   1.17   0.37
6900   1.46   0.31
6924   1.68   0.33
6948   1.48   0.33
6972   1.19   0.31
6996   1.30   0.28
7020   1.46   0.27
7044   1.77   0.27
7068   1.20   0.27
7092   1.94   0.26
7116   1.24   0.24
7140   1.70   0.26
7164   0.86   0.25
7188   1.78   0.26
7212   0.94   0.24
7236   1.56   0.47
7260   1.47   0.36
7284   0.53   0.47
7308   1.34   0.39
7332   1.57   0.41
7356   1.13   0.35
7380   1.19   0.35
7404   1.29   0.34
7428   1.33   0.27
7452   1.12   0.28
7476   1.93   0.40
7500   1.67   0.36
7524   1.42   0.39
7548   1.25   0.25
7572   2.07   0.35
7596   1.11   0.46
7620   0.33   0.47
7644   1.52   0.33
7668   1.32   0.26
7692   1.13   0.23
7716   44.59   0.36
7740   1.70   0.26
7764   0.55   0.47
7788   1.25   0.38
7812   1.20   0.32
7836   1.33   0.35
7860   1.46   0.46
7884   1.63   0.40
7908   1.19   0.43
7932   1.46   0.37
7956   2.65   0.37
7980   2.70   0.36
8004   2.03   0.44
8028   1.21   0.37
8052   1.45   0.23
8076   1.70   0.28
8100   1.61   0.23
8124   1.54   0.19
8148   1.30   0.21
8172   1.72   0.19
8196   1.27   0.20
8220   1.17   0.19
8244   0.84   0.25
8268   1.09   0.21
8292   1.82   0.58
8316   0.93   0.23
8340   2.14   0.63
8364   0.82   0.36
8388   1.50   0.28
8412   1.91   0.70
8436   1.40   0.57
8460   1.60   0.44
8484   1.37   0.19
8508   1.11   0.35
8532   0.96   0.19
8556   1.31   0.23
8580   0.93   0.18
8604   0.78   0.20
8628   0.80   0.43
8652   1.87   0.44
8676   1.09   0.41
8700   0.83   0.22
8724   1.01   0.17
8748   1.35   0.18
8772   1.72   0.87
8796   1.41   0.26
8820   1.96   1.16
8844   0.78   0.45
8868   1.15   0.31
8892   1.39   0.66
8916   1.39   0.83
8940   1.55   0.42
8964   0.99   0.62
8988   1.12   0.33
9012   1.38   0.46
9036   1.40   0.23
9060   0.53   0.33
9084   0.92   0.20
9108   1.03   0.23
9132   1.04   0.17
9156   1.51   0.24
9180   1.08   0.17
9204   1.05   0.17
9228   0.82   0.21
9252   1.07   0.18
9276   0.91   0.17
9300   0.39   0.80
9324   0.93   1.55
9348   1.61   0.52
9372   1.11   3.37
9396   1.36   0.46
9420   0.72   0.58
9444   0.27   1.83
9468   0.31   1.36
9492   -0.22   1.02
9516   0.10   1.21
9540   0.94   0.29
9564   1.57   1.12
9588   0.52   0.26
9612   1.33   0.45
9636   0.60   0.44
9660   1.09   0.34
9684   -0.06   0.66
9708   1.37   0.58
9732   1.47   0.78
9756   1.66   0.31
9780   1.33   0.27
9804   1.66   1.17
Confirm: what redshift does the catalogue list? 1.85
